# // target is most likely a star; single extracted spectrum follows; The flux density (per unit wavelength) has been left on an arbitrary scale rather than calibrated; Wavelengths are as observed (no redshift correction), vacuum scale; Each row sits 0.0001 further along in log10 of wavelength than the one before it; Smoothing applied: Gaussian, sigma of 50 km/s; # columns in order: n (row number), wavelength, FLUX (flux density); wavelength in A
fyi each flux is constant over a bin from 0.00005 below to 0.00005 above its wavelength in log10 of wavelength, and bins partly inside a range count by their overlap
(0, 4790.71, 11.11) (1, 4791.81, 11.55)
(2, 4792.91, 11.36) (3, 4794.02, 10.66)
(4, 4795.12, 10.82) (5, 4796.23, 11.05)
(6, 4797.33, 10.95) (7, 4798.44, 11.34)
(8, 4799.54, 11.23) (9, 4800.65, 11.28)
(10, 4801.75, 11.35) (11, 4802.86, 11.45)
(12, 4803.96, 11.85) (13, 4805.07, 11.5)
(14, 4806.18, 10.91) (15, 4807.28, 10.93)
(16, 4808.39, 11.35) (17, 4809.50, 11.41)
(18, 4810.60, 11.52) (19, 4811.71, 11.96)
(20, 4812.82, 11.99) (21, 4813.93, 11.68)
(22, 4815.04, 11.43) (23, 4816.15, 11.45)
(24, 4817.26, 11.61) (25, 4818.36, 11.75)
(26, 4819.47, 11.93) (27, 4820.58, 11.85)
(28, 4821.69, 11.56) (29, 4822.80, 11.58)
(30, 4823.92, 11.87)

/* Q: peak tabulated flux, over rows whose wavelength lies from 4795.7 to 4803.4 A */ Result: 11.45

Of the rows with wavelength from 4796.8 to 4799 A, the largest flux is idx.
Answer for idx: 11.34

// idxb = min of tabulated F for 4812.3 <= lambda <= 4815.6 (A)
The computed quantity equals 11.43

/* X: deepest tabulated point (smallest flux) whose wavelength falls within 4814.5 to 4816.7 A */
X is 11.43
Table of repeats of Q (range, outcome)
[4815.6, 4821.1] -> 11.93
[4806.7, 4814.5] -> 11.99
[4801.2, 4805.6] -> 11.85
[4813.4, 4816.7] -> 11.68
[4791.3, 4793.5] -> 11.55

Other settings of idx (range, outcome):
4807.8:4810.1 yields 11.41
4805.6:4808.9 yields 11.35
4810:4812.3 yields 11.96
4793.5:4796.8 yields 11.05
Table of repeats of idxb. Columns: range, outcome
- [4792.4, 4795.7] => 10.66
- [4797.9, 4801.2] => 11.23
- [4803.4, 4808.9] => 10.91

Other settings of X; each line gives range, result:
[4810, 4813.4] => 11.52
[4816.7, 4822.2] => 11.56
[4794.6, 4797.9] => 10.82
